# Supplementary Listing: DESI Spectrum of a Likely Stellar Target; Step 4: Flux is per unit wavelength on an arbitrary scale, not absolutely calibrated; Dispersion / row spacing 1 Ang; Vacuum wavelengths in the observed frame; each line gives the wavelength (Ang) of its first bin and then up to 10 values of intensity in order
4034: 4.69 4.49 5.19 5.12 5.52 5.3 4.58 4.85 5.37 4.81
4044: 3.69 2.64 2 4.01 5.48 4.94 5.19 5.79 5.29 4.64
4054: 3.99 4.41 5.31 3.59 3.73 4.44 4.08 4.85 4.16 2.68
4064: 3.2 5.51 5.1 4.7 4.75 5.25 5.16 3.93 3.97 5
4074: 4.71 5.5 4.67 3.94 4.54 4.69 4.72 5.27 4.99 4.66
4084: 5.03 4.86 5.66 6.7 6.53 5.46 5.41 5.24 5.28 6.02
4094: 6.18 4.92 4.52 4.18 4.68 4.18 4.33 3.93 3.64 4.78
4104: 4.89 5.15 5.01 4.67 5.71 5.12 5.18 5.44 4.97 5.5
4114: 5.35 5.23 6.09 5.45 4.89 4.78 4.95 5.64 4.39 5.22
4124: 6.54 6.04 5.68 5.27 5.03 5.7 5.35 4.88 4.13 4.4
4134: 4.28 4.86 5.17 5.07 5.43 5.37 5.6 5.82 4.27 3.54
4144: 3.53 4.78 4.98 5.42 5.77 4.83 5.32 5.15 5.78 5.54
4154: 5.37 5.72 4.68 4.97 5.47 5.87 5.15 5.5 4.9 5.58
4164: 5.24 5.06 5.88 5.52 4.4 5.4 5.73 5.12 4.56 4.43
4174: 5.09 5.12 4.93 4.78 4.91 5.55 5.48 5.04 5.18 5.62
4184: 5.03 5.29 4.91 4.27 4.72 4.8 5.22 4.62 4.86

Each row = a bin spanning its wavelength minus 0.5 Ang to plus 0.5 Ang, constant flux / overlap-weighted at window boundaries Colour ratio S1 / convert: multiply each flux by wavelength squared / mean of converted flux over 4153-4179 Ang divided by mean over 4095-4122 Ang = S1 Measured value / 1.1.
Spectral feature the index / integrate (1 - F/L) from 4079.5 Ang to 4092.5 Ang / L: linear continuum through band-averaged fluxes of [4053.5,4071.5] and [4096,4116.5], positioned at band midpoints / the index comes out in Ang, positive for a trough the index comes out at -2.0 Ang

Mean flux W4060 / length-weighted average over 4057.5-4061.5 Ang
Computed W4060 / 4.28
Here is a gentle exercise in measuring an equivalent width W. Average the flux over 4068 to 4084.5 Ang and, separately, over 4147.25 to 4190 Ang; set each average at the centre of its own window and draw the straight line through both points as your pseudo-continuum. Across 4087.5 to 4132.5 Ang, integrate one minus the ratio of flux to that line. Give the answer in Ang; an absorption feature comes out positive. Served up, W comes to -2.2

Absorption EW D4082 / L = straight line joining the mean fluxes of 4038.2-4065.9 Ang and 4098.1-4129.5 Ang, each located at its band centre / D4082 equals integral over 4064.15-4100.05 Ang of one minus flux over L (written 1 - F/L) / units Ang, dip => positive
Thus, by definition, -1.8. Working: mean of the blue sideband 4.41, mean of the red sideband 5.12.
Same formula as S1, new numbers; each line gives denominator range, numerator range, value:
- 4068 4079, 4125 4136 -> 1.10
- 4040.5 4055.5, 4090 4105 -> 1.10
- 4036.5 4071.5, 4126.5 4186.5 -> 1.19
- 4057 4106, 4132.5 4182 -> 1.11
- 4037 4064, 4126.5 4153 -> 1.18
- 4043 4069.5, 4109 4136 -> 1.23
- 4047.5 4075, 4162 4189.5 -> 1.17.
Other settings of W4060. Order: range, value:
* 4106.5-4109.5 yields 5.17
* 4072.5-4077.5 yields 4.76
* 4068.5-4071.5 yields 4.78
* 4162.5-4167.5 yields 5.46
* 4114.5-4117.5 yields 5.59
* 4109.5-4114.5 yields 5.29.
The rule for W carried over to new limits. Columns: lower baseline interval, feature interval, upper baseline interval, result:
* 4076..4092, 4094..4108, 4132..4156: 1.35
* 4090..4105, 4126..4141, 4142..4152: -0.81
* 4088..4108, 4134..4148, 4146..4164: 0.86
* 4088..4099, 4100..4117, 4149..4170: 0.65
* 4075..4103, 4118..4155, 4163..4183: -0.27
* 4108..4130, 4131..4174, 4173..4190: 0.83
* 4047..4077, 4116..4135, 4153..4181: -0.76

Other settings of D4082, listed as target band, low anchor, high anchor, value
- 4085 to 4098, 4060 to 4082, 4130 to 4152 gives -2.14 Ang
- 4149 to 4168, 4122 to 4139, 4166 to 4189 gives -0.84 Ang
